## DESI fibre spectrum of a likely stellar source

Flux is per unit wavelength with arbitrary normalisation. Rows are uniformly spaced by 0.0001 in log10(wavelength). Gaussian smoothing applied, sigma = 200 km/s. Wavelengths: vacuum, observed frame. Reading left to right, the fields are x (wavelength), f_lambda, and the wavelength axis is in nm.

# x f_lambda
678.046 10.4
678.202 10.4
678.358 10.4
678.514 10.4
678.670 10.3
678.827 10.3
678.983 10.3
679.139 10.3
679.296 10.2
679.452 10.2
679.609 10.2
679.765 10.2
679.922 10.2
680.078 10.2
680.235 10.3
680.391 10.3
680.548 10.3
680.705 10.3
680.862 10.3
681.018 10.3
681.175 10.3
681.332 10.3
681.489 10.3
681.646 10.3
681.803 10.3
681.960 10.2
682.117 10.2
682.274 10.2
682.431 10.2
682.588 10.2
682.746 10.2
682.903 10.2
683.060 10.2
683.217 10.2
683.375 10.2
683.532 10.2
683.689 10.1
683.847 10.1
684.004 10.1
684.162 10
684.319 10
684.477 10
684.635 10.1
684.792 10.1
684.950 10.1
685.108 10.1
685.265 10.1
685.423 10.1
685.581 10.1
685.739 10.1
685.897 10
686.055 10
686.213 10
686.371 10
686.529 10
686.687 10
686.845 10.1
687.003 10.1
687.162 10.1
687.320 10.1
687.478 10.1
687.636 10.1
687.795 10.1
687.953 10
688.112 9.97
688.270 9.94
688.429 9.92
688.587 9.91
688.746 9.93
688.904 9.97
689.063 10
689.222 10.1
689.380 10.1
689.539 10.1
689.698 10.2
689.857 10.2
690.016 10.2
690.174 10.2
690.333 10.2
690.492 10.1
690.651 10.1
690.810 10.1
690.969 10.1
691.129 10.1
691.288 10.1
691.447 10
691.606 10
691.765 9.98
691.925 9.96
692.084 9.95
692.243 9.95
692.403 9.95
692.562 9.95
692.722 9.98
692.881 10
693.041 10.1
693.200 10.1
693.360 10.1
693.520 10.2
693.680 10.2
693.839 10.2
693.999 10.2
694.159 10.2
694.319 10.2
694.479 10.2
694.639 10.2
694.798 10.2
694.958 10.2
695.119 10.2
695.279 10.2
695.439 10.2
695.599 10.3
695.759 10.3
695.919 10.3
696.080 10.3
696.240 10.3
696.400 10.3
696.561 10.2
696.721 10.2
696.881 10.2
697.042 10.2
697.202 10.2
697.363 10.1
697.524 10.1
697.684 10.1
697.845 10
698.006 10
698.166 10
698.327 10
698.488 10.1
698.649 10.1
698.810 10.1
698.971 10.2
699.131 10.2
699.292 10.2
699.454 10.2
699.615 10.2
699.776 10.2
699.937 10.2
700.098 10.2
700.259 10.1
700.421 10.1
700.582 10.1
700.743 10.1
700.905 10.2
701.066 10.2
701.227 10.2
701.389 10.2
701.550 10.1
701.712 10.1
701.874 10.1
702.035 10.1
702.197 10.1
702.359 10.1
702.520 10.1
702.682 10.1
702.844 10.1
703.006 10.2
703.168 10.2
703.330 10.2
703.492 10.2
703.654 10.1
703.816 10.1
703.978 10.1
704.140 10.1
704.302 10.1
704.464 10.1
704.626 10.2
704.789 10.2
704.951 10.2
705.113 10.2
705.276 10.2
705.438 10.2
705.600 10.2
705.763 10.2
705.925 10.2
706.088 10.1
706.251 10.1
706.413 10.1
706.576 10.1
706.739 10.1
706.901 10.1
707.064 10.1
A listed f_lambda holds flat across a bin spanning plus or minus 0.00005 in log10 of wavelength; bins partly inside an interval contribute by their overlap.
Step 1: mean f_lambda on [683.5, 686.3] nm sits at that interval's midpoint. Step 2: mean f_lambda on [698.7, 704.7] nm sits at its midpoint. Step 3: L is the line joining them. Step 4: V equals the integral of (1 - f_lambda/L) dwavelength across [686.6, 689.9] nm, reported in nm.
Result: 0.01 nm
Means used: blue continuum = 10.1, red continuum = 10.1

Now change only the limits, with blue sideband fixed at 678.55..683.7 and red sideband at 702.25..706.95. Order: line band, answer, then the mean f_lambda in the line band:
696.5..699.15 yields 0.02 nm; 10.1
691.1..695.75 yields 0.04 nm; 10.1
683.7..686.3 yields 0.04 nm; 10.1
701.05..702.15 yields 0.00 nm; 10.1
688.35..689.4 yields 0.02 nm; 9.99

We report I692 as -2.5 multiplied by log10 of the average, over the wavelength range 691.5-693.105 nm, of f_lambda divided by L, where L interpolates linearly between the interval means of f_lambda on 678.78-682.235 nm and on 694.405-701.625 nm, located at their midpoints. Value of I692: 0.02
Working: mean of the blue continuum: 10.3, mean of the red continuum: 10.2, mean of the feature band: 9.98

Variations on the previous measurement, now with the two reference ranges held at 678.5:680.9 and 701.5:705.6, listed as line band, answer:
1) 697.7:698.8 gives 0.01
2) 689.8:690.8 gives 0.00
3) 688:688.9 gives 0.03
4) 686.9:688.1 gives 0.02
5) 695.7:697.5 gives -0.01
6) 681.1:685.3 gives 0.01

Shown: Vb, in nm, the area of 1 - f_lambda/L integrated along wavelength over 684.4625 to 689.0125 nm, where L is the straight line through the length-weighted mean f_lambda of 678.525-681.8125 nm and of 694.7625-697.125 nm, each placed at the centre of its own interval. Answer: 0.097 nm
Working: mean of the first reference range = 10.3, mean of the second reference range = 10.2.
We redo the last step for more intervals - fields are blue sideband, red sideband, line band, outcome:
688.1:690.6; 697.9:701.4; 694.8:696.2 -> -0.02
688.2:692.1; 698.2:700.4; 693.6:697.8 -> -0.04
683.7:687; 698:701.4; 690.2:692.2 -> 0.01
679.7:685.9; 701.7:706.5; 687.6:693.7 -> 0.07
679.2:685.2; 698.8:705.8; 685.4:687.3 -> 0.03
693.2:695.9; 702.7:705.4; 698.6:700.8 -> 0.00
